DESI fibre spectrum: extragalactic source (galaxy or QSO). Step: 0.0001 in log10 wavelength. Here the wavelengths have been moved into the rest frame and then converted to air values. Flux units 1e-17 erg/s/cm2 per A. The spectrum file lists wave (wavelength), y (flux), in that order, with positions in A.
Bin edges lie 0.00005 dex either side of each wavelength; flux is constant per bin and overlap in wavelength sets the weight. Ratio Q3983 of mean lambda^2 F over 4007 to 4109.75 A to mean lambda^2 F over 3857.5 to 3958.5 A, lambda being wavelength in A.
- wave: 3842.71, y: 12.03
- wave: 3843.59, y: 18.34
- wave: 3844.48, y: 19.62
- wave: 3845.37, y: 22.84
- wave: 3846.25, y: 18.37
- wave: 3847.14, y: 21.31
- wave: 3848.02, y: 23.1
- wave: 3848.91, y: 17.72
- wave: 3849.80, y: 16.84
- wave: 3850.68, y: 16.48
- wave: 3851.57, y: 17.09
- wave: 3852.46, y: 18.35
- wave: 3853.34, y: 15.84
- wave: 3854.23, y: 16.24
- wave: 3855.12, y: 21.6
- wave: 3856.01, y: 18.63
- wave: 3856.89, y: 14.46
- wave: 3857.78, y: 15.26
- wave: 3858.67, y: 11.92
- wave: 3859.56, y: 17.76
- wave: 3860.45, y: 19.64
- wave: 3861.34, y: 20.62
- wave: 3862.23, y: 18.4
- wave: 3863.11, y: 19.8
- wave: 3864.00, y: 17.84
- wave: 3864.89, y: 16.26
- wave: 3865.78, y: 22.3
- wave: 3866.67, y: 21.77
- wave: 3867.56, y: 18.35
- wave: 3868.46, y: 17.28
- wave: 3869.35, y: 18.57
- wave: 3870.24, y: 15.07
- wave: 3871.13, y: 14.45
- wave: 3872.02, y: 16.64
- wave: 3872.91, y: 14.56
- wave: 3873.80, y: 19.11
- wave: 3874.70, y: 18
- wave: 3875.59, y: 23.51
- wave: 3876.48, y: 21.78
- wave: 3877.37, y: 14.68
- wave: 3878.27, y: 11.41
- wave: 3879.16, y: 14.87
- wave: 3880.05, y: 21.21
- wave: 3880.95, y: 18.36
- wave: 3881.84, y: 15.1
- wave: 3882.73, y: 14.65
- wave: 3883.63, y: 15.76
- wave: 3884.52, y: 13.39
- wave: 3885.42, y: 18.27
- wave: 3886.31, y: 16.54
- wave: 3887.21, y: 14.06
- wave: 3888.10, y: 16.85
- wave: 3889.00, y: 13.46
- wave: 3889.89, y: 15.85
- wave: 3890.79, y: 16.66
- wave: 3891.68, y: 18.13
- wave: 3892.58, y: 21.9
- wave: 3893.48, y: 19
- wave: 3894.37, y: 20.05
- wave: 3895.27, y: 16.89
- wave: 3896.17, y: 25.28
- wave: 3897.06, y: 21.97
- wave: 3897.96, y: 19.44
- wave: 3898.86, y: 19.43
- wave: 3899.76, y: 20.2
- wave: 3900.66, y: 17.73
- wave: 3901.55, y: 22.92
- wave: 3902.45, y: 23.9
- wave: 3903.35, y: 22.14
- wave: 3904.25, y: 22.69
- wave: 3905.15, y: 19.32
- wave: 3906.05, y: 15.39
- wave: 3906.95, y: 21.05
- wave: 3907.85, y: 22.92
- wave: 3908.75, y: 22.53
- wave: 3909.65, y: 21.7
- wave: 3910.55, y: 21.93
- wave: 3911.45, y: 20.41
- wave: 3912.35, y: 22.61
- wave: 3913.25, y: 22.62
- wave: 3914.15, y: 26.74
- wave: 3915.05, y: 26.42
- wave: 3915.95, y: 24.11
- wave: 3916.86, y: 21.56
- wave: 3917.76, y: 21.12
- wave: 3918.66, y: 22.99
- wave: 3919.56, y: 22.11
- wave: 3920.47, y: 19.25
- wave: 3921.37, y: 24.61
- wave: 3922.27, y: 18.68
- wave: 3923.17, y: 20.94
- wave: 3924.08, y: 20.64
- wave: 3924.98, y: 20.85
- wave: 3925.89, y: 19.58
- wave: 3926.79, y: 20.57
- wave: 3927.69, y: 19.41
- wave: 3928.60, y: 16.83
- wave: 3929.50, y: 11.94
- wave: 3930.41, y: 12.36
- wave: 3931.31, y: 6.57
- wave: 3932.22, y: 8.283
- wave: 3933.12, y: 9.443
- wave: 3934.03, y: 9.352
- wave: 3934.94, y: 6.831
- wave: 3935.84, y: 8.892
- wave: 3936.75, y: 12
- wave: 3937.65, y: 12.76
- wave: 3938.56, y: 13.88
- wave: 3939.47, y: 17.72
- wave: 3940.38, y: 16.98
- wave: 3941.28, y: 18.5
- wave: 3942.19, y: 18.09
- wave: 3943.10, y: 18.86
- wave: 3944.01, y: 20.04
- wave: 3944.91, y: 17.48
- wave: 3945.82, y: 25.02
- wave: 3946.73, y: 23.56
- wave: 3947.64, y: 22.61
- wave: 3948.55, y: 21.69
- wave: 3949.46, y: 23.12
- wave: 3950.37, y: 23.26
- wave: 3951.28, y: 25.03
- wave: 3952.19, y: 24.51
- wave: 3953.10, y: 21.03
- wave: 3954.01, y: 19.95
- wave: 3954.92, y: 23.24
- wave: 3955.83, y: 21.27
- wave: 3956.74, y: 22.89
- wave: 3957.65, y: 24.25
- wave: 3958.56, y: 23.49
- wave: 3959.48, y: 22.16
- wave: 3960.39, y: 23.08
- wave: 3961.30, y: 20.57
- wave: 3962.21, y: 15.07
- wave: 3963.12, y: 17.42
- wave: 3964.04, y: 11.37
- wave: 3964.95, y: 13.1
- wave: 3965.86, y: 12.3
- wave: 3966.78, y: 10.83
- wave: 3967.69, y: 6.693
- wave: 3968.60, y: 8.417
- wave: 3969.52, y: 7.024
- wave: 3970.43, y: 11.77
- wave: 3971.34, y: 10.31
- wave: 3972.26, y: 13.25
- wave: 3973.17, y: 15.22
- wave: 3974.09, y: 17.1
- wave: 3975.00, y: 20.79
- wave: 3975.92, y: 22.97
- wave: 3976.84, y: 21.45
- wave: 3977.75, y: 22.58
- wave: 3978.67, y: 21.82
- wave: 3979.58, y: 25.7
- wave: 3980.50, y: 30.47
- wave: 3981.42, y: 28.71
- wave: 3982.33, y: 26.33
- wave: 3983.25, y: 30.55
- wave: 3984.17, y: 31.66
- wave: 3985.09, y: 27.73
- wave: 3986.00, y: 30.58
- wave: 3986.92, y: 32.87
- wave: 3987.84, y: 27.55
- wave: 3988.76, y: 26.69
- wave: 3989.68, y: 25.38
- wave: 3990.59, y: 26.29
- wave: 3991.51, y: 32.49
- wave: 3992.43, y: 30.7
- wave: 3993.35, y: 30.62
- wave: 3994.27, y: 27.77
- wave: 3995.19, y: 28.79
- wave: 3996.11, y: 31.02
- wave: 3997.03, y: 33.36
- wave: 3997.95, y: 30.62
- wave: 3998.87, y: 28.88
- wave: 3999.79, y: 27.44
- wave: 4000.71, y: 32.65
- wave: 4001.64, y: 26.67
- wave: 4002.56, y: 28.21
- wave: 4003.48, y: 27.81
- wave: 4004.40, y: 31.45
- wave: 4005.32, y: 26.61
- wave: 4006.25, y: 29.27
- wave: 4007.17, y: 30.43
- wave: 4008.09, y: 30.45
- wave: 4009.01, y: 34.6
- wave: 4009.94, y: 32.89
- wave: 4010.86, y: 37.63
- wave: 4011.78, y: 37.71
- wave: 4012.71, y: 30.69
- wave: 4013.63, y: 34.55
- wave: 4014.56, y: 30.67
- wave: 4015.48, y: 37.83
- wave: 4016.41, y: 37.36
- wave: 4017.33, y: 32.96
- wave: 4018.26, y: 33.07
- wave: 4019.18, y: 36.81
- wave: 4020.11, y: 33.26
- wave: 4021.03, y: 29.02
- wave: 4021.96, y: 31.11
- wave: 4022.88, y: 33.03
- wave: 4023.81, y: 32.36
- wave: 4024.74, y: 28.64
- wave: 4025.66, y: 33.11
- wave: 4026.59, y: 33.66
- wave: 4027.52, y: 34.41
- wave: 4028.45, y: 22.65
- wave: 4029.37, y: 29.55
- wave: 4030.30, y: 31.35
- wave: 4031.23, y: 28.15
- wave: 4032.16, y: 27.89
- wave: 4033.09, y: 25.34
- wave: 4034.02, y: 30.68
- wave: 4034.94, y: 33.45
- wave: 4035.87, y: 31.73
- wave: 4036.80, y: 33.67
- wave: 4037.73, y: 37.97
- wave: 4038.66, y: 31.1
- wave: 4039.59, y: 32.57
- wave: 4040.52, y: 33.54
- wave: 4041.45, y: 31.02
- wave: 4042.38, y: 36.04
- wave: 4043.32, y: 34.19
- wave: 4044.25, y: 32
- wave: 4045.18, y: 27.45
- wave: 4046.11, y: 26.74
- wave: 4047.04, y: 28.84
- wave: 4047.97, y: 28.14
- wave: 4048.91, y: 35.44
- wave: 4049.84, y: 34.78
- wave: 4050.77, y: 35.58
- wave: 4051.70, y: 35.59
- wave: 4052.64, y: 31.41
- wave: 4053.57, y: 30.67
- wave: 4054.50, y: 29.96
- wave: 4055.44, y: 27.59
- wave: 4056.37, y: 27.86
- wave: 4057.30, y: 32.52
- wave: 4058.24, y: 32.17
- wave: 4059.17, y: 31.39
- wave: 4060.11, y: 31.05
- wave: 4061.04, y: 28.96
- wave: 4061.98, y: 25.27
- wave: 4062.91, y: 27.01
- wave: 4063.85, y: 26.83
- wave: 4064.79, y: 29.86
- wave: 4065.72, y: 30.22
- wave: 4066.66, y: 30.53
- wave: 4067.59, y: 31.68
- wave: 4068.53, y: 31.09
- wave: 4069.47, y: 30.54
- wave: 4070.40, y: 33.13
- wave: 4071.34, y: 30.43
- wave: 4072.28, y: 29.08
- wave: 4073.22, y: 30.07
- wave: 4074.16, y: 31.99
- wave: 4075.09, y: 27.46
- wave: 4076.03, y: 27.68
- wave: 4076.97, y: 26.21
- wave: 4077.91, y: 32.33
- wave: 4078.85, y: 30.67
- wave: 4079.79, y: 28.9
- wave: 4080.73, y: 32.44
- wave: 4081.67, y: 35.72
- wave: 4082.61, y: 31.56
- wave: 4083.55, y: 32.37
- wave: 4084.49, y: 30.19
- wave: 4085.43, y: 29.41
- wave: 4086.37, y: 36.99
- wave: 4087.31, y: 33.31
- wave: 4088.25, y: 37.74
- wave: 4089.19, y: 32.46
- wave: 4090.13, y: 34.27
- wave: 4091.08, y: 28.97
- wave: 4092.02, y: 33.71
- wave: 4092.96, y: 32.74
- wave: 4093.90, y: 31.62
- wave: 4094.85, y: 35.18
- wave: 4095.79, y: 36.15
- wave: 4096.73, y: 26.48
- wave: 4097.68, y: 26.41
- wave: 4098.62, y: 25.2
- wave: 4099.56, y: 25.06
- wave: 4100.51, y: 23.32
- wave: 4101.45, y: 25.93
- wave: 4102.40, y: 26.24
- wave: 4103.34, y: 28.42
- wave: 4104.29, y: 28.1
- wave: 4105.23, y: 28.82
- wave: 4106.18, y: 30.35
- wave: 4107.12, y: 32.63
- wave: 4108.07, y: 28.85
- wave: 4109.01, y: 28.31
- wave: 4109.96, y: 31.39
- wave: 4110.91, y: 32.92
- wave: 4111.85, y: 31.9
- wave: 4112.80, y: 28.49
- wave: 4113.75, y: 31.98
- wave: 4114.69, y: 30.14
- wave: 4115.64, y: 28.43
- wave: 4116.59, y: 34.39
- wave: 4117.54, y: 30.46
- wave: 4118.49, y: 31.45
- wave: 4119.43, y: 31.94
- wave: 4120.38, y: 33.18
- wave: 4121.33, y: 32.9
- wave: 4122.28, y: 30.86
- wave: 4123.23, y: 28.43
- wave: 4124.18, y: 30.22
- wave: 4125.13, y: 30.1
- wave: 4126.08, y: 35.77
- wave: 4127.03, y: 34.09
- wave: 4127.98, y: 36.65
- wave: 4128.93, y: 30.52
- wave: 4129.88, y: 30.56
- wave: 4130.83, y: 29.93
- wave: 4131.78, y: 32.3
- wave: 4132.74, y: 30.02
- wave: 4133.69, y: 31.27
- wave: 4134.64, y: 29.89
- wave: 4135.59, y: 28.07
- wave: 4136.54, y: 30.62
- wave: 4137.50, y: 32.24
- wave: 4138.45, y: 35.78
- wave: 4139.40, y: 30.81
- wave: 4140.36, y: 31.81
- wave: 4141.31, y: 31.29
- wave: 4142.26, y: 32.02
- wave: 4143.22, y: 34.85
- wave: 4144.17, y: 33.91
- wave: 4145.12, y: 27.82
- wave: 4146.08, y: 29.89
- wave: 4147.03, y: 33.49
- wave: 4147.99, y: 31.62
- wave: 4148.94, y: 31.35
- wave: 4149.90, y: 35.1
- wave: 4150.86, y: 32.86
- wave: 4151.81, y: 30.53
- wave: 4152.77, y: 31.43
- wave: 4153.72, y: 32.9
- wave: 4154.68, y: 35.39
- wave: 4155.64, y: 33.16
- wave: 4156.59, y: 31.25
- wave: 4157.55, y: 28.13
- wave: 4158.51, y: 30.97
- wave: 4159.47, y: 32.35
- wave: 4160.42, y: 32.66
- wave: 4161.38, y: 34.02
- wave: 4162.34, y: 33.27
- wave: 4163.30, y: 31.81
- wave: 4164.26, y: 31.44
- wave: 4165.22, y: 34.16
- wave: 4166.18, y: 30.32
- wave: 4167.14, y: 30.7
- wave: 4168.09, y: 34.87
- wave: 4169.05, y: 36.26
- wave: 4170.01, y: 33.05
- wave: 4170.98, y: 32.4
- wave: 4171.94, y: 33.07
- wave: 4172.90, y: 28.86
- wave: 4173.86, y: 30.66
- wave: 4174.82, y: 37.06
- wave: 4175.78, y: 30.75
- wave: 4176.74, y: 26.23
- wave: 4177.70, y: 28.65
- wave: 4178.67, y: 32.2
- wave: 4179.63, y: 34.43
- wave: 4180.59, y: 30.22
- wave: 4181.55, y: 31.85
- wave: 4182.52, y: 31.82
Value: 1.8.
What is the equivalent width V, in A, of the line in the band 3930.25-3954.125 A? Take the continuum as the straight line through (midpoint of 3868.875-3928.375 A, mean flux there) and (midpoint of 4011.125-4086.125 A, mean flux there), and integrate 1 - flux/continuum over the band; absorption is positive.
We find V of 6.3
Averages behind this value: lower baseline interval 19.5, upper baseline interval 31.3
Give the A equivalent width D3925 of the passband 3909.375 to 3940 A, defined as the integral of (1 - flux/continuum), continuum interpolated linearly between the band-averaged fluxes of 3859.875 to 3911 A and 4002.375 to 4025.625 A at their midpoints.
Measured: 6.48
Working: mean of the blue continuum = 18.6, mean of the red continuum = 32.4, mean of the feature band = 17.8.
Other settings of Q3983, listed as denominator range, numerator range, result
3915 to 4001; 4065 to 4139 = 1.59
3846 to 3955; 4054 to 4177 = 1.86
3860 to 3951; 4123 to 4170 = 1.95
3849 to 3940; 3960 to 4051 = 1.63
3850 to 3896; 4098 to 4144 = 1.99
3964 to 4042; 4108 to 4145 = 1.20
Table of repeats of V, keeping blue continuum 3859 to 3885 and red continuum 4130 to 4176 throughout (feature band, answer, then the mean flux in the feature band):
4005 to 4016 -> -3.62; 32.9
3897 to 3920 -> -2.69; 21.8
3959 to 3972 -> 5.10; 13.6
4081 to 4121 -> -1.99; 30.8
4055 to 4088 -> -3.09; 30.5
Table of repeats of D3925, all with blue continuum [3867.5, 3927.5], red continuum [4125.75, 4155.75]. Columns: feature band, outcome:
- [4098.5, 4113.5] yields 0.8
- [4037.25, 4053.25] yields -3.2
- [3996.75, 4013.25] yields -3.9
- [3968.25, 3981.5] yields 2.9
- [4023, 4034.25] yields -1.6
